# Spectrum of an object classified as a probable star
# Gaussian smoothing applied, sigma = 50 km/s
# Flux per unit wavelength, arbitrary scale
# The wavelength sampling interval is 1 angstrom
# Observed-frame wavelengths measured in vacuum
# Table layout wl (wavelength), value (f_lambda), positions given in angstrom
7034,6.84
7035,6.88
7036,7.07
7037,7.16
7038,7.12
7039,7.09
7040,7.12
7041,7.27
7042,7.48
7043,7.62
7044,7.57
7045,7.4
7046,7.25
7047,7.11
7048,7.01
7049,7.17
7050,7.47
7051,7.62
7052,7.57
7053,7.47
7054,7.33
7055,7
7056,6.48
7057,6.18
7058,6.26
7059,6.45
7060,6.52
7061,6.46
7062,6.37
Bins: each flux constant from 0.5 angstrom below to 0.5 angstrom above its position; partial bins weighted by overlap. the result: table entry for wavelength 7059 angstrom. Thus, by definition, 6.45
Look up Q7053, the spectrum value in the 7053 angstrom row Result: 7.47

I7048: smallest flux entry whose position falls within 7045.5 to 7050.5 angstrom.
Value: 7.01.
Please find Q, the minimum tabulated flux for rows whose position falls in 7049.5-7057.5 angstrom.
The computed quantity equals 6.18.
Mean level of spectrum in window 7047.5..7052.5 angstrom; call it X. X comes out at 7.37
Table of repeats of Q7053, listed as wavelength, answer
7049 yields 7.17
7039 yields 7.09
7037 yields 7.16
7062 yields 6.37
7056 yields 6.48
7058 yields 6.26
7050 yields 7.47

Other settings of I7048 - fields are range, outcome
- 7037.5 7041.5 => 7.09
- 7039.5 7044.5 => 7.12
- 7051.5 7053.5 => 7.47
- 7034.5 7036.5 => 6.88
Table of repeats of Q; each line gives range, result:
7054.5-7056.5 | 6.48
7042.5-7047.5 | 7.11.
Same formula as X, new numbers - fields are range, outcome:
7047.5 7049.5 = 7.09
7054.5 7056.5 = 6.74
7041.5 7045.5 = 7.52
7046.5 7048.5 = 7.06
